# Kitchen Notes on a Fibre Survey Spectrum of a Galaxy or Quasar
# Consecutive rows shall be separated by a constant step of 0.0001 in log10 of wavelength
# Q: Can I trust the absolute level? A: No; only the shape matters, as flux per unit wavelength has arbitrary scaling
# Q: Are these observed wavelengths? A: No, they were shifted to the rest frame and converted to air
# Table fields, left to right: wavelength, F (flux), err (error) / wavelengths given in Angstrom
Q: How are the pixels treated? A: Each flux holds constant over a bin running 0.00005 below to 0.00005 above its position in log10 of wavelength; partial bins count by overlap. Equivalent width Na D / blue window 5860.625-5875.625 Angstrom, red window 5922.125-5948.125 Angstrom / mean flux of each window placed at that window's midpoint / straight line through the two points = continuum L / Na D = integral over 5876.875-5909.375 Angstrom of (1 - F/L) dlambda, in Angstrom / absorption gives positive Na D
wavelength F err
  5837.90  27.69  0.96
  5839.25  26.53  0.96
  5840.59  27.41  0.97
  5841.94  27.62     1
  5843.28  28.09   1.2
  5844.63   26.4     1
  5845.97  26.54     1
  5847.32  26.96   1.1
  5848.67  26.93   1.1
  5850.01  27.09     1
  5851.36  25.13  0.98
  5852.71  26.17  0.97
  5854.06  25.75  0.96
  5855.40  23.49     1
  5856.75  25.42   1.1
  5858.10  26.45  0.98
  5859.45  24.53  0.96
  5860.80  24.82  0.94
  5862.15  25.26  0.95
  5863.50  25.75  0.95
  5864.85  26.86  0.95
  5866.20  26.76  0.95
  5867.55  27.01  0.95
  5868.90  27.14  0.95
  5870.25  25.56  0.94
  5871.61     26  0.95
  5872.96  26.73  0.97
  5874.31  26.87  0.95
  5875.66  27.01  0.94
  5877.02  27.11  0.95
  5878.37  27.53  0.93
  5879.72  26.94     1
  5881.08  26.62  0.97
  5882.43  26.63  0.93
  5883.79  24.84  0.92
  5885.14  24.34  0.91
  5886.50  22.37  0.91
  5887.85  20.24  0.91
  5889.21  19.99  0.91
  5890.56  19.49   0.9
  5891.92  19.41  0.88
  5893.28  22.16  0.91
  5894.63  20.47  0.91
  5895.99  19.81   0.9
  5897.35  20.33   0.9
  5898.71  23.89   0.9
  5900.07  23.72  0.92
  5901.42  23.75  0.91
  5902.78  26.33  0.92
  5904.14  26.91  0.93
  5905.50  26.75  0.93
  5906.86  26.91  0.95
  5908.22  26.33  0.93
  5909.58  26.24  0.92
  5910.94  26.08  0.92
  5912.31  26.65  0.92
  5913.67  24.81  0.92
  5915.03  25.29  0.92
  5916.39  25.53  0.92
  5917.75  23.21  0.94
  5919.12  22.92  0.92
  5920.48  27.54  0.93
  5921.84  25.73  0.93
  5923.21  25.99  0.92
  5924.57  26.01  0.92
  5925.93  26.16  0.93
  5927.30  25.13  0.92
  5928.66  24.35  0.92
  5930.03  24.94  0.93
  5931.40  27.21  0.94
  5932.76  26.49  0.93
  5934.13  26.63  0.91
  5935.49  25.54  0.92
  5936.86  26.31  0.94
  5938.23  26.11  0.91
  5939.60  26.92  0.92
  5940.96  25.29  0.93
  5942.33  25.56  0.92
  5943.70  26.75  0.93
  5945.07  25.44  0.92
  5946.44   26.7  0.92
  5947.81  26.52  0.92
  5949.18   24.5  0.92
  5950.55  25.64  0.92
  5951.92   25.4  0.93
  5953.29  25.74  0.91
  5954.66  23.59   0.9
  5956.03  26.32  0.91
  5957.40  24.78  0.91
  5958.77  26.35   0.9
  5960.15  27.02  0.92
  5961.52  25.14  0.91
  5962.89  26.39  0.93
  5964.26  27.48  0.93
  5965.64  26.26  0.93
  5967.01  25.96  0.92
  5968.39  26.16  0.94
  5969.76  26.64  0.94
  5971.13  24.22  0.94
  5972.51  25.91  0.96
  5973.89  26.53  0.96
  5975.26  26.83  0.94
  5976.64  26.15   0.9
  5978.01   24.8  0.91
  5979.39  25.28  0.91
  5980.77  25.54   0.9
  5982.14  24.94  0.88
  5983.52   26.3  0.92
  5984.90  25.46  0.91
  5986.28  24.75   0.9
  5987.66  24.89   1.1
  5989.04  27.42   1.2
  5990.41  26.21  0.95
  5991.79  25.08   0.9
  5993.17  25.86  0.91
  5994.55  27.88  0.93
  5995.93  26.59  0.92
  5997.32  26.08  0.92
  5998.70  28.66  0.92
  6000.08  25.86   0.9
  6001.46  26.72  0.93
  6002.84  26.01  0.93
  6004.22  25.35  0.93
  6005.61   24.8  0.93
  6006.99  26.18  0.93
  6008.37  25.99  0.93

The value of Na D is 2.9 Angstrom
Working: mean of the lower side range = 26.3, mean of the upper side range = 26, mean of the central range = 23.9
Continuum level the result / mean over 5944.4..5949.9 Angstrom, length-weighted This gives 25.8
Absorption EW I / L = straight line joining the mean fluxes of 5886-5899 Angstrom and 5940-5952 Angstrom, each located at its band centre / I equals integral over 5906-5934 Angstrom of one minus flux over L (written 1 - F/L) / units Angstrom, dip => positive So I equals -2.9 Angstrom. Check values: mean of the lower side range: 20.7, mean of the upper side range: 25.8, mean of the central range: 25.7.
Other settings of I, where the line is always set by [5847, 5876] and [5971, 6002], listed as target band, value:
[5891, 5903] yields 1.9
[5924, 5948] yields 0.0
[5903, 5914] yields -0.1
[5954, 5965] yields 0.1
